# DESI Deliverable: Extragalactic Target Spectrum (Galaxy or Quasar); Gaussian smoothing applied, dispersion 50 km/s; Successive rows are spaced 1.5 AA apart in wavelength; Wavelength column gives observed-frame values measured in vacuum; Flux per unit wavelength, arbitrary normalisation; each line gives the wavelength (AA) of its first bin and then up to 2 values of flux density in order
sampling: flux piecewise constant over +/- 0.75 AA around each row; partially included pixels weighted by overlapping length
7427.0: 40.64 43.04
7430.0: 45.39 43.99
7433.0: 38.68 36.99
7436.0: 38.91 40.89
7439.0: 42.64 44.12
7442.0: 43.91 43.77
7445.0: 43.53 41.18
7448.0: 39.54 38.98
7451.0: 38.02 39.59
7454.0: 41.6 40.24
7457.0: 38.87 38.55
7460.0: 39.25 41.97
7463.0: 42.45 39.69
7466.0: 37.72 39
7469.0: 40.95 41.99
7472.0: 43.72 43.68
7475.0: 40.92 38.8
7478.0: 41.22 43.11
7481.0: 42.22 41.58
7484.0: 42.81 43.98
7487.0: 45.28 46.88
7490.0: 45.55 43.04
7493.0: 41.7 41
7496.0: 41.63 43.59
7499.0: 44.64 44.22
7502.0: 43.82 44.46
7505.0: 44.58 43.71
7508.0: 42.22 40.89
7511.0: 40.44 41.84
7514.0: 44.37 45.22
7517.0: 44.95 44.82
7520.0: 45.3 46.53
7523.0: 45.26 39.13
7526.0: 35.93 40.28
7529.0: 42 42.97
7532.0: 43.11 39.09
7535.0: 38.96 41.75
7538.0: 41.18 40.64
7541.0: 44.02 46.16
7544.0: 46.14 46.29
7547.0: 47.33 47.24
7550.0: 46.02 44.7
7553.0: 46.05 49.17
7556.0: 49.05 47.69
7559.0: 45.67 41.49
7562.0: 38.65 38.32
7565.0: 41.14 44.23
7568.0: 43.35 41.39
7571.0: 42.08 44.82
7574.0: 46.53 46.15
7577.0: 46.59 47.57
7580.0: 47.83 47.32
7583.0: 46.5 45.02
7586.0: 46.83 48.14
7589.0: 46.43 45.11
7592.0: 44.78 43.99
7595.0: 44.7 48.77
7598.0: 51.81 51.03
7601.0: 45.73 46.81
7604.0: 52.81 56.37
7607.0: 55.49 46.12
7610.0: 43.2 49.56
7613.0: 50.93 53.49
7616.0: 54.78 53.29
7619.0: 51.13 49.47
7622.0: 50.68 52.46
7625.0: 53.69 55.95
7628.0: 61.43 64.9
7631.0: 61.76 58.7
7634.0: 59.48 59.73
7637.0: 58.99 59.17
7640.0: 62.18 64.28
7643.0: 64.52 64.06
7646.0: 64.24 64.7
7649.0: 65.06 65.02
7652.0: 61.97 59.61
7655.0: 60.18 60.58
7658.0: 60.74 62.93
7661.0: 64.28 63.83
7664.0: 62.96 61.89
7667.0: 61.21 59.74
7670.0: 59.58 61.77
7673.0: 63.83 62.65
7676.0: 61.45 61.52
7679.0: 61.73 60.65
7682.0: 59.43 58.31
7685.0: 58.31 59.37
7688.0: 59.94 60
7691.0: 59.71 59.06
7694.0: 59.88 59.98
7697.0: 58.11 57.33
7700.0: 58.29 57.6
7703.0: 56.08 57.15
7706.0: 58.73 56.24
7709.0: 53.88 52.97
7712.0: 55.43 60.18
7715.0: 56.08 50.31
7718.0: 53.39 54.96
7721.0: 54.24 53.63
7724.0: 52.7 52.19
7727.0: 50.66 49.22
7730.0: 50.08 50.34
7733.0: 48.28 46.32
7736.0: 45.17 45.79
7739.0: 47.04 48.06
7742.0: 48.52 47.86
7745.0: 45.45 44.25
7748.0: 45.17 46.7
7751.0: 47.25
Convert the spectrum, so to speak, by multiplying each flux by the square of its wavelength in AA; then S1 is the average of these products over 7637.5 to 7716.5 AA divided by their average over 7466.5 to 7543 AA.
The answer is 1.48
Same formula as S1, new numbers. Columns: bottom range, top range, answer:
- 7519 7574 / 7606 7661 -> 1.37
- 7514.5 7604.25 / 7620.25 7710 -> 1.38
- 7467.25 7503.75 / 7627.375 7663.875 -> 1.52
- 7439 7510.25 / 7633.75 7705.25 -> 1.53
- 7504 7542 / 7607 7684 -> 1.44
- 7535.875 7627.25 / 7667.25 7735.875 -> 1.24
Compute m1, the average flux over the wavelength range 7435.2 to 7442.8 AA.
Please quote 42.1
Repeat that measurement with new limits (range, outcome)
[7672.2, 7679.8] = 62.2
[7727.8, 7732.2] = 49.9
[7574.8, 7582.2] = 47.1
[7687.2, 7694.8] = 59.7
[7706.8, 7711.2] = 54.4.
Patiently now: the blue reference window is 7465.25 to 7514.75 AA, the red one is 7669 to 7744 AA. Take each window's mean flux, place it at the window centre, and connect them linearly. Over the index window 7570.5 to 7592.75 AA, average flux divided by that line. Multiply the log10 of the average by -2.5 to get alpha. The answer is 0.044 mag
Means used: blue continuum 42.6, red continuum 55.5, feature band 46.2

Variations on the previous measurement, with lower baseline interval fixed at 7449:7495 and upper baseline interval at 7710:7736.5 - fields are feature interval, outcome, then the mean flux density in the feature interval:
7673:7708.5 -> -0.17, 59.3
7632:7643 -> -0.24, 60.7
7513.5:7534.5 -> 0.02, 42.7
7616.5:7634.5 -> -0.17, 56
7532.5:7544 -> 0.06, 42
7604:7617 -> -0.09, 51.4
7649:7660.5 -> -0.25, 61.9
